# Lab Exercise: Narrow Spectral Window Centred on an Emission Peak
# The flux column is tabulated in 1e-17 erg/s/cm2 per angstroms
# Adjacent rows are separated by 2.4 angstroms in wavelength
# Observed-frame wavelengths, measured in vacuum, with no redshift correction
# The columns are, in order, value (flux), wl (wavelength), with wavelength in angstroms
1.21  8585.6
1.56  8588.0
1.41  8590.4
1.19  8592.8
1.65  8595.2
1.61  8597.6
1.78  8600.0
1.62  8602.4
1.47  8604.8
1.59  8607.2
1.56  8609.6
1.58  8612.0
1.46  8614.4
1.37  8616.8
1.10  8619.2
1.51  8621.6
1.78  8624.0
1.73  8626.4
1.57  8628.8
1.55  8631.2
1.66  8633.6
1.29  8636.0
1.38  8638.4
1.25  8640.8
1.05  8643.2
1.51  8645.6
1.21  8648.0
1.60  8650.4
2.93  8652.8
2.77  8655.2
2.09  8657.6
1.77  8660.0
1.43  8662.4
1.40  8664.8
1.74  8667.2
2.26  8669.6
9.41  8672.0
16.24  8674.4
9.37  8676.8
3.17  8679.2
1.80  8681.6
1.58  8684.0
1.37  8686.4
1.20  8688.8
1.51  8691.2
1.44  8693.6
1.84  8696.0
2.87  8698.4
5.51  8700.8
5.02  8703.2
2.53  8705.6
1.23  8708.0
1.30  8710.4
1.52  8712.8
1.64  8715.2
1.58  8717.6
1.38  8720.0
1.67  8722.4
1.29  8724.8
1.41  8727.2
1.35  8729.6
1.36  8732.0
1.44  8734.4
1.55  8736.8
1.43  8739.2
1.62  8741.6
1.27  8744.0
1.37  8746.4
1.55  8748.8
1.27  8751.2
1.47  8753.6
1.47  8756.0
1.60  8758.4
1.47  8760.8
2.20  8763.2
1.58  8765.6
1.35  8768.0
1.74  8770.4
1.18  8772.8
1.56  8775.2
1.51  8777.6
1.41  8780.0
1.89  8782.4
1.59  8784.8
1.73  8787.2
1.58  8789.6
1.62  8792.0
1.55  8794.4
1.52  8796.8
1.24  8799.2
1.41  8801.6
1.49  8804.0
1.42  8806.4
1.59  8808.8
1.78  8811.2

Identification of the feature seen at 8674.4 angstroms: H-alpha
